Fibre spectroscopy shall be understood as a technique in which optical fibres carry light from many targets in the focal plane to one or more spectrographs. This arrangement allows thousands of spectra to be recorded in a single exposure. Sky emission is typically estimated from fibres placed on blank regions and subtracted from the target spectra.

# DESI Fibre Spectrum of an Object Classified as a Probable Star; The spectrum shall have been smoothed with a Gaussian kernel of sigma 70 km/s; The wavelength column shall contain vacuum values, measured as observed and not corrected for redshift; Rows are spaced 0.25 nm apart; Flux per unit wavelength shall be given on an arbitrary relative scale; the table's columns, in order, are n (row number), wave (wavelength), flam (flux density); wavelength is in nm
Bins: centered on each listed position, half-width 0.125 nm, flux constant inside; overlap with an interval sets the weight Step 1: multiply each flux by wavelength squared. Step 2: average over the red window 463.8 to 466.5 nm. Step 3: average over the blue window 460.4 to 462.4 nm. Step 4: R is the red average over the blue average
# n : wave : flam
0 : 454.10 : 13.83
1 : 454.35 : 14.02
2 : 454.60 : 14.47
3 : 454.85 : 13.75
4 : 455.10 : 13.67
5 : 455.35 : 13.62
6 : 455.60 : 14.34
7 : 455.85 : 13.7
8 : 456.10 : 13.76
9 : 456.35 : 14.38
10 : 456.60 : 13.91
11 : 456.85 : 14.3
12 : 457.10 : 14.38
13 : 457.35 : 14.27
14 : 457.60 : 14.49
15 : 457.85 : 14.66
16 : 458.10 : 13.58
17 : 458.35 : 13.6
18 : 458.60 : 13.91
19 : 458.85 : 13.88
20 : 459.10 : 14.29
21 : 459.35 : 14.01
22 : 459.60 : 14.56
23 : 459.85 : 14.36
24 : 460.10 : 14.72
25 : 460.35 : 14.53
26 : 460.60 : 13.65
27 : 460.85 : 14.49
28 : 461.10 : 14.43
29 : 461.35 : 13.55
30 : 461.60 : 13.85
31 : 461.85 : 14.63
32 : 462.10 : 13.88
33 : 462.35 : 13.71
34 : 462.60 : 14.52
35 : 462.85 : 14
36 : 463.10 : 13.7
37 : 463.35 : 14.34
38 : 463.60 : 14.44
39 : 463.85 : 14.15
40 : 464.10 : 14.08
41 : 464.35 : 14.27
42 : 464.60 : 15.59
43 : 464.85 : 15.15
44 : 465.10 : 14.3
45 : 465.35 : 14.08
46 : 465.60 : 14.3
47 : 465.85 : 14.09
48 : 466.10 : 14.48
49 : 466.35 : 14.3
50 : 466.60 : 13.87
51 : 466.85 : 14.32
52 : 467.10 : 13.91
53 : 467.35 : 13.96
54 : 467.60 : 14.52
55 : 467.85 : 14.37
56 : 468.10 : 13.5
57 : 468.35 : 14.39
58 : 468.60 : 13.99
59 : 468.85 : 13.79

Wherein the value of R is 1.04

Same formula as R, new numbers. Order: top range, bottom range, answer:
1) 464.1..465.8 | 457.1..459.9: 1.06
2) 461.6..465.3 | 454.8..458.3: 1.05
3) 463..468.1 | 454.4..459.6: 1.05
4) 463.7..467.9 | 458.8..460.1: 1.03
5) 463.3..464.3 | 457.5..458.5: 1.04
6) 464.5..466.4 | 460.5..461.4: 1.05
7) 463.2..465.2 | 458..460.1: 1.06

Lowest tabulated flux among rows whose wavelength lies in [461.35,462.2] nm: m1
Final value 13.55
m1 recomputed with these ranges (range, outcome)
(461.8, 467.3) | 13.7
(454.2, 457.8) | 13.62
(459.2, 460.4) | 14.01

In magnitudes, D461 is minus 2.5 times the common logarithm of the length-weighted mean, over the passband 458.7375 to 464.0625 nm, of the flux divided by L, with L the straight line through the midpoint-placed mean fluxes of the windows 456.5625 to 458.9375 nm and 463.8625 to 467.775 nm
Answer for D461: 0.00 mag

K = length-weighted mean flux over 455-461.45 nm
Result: 14.1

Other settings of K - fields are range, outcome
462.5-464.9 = 14.4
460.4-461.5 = 14.1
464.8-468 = 14.3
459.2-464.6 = 14.2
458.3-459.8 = 14.1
